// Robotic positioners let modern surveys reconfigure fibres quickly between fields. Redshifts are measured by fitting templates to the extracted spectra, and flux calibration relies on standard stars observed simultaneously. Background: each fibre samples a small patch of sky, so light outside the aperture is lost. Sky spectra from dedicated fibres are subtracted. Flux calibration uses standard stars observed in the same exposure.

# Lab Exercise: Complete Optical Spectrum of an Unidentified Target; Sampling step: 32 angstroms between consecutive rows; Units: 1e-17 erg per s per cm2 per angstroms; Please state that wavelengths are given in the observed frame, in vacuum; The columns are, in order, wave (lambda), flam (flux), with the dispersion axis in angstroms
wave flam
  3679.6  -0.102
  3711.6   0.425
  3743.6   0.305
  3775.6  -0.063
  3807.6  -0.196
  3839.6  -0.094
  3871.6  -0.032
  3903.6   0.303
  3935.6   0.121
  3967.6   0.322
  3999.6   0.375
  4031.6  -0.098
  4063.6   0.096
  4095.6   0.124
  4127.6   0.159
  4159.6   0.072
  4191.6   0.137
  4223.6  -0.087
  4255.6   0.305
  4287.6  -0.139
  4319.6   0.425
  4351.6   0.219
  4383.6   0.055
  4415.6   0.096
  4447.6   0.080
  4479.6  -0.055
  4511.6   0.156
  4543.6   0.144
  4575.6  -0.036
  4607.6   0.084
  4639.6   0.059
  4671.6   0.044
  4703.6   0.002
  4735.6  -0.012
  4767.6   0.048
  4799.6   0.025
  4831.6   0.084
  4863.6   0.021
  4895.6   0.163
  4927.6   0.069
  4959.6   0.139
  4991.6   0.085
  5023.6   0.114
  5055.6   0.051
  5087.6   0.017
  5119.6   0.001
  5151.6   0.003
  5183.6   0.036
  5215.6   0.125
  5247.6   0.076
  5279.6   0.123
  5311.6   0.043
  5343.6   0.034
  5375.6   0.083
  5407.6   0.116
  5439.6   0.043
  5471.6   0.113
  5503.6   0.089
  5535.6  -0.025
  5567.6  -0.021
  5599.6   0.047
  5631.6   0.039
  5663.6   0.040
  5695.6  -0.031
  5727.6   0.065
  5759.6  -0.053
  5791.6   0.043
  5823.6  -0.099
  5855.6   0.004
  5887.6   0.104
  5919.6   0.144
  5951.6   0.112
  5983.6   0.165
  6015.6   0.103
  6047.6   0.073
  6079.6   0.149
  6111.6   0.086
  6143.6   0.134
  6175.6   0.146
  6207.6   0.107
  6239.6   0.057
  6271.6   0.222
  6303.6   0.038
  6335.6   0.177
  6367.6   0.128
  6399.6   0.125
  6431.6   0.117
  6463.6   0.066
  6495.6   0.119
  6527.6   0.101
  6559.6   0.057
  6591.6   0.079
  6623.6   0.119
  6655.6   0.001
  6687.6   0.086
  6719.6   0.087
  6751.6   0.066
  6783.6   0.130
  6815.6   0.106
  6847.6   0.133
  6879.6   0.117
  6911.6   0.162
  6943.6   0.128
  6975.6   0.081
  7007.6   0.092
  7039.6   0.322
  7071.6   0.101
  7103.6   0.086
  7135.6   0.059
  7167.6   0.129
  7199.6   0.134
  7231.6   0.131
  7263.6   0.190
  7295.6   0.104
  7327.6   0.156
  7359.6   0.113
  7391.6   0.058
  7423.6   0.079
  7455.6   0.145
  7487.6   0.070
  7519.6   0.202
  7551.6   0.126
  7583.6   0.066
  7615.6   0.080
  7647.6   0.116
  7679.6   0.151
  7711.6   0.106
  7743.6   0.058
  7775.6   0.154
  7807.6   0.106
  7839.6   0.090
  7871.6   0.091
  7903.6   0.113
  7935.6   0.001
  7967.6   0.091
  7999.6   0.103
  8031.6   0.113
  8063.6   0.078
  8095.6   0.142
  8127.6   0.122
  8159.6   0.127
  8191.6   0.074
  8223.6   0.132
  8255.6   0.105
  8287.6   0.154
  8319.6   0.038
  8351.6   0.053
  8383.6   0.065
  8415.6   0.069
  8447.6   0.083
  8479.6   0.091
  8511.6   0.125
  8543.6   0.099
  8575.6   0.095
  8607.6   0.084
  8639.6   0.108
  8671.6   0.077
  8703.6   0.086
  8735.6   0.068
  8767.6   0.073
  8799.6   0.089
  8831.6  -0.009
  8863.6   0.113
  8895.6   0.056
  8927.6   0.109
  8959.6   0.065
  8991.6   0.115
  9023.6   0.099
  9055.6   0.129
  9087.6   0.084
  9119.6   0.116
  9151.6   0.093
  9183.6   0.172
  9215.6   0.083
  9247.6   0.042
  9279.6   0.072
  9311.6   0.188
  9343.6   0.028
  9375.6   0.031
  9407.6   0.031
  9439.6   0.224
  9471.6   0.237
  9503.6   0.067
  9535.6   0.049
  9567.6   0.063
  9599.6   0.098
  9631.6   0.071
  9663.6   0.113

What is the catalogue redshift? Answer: 0.891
